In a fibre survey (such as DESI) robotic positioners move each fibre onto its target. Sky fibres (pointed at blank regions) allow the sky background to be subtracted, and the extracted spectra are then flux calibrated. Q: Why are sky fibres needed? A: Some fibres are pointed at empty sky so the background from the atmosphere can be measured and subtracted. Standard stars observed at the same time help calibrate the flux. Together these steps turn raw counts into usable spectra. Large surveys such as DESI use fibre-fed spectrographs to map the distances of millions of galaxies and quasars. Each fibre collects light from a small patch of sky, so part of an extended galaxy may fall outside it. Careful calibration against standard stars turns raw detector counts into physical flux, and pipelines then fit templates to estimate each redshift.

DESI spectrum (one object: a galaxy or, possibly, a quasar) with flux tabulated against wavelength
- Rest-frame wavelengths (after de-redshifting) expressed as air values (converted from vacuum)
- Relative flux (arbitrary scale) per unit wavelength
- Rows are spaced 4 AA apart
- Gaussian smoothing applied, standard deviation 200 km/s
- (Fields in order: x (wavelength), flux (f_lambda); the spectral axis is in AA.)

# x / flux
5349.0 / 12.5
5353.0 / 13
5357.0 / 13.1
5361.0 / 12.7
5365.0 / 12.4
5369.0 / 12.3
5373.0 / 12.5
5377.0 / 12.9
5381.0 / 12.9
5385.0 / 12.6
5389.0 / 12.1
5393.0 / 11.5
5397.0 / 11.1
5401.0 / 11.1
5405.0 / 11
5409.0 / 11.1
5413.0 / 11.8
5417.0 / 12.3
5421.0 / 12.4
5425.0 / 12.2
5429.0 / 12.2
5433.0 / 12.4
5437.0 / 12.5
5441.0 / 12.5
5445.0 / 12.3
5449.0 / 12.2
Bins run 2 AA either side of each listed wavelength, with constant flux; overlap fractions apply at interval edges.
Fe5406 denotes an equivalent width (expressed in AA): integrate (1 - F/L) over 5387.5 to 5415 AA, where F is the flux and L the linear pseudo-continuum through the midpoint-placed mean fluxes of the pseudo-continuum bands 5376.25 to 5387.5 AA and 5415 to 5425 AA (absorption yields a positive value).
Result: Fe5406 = 2.6 AA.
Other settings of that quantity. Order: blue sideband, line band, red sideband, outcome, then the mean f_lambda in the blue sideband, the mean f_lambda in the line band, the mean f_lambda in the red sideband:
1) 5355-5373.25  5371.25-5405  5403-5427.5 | 0.60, 12.6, 12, 11.8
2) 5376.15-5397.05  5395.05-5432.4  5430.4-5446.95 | 1.88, 12.2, 11.7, 12.4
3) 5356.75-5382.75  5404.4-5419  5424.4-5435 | 0.93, 12.7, 11.6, 12.3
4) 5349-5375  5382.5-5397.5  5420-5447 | 0.72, 12.7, 11.9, 12.4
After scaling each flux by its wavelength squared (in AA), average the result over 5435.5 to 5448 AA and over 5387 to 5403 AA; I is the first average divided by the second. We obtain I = 1.10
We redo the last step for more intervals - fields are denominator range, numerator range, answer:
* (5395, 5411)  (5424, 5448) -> 1.13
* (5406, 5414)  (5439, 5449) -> 1.10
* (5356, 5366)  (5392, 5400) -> 0.90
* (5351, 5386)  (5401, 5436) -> 0.95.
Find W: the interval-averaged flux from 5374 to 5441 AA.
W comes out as 12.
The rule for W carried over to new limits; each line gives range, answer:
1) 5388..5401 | 11.5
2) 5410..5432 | 12.1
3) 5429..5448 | 12.4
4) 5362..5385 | 12.6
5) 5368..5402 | 12.1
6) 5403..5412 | 11.1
